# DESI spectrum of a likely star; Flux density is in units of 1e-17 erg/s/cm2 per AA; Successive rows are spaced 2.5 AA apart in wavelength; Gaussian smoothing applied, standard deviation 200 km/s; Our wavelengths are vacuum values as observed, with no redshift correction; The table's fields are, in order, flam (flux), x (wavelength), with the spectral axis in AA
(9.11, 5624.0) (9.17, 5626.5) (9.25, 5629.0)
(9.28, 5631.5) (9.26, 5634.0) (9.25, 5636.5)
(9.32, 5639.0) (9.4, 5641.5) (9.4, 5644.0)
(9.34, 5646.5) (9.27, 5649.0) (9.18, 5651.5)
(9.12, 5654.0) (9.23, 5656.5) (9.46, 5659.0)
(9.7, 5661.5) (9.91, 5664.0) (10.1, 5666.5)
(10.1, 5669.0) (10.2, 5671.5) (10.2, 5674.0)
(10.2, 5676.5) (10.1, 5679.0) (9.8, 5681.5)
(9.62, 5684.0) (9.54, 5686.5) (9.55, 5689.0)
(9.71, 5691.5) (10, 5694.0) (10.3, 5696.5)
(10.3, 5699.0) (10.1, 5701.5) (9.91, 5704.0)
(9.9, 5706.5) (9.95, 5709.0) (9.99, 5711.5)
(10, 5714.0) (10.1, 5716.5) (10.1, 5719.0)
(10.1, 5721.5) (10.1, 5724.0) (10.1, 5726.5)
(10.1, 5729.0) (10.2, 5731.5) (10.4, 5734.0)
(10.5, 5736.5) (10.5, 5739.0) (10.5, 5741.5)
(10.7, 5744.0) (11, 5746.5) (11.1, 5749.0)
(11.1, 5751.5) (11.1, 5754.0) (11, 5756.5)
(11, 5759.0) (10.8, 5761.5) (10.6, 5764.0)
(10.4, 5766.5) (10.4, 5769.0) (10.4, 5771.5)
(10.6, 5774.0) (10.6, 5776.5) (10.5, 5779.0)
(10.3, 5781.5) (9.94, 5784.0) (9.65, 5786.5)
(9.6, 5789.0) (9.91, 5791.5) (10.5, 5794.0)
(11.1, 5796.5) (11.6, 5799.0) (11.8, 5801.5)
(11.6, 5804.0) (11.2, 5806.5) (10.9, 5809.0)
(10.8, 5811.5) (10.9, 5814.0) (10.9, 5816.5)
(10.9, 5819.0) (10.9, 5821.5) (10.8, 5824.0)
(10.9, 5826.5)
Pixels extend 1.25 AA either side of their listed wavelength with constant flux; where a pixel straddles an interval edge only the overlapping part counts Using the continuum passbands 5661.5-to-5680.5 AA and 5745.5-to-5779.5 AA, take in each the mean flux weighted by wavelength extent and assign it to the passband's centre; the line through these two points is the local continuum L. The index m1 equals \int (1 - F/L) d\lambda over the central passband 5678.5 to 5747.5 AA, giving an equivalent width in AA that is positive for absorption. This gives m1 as 1.9 AA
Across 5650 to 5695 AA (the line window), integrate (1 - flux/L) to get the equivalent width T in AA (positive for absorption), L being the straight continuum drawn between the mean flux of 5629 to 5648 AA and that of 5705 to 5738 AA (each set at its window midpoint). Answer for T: -0.5 AA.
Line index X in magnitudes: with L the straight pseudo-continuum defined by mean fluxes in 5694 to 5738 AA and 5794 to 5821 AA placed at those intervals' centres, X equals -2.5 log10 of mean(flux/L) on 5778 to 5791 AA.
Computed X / 0.09 mag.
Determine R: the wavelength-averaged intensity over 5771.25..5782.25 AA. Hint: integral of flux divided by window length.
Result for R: 10.5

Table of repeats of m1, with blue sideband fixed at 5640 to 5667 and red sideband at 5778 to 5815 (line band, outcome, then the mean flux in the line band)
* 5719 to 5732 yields -0.1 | 10.1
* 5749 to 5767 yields -0.9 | 10.9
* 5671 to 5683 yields -0.5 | 10.1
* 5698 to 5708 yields -0.2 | 10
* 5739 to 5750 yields -0.6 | 10.8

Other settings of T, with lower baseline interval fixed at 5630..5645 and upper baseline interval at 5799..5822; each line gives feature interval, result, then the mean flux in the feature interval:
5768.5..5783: 0.4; 10.5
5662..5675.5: -0.6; 10.1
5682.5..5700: 0.1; 9.85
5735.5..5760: -0.9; 10.9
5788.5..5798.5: 0.5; 10.4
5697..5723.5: 0.1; 10.1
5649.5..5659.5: 0.3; 9.23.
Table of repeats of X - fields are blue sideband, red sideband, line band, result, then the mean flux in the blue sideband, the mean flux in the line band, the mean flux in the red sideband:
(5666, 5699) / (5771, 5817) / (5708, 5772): -0.015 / 9.97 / 10.5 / 10.7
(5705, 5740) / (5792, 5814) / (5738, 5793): 0.013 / 10.1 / 10.5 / 11.1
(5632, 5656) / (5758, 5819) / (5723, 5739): -0.015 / 9.28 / 10.3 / 10.7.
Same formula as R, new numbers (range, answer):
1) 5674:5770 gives 10.3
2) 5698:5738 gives 10.1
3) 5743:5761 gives 11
